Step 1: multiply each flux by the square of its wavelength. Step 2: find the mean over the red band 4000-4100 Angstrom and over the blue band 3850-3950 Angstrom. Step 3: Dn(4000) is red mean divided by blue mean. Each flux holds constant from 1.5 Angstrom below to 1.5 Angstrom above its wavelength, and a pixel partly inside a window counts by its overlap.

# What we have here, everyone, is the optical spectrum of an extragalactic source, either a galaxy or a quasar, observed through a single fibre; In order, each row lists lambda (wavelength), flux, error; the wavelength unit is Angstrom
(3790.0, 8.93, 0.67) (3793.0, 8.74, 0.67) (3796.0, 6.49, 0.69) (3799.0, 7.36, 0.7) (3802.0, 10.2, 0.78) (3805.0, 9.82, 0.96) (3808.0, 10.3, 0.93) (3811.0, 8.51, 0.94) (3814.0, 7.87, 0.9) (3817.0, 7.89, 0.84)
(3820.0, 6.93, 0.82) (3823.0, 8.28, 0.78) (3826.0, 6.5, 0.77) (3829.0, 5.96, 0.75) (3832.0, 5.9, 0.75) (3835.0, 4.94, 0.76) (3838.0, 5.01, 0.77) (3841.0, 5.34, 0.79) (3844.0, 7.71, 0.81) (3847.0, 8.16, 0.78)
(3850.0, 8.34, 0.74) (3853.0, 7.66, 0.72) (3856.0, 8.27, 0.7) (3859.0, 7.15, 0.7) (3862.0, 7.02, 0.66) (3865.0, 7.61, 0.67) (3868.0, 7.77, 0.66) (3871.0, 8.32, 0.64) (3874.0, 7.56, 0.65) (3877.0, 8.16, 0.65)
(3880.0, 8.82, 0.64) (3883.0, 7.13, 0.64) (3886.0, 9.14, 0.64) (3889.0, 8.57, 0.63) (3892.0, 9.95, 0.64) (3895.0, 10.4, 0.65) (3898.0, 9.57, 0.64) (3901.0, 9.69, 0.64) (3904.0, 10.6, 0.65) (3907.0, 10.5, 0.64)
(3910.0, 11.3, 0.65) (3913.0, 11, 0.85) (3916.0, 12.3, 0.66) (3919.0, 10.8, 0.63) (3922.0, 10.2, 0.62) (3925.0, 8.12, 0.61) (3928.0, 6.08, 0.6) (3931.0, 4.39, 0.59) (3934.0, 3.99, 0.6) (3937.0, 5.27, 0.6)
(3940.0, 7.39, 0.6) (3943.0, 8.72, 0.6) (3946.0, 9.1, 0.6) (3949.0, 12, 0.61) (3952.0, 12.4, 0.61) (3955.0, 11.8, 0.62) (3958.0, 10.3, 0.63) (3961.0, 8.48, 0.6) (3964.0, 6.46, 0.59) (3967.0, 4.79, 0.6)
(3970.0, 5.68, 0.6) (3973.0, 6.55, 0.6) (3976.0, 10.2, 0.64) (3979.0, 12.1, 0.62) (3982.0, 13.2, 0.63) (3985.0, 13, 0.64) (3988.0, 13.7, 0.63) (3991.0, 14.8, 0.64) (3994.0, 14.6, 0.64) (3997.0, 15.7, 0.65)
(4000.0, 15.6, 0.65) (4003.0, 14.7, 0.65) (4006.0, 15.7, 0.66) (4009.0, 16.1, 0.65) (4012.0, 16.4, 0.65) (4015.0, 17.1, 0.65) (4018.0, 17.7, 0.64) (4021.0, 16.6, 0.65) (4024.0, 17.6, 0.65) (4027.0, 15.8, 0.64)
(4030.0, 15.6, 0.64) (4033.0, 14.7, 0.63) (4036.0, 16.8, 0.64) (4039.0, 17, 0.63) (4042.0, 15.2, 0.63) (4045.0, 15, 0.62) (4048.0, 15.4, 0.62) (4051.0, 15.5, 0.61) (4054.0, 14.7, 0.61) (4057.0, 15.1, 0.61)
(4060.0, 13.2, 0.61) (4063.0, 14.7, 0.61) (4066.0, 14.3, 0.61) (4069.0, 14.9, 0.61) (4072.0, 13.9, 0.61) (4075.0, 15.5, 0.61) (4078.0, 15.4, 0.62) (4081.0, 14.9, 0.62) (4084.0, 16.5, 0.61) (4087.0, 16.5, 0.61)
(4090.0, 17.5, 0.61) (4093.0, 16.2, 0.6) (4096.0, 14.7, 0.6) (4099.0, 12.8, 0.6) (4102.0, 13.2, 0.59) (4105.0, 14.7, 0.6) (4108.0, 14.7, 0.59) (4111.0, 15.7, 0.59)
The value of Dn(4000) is 1.95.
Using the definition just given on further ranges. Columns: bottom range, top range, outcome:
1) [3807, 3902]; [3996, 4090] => 2.20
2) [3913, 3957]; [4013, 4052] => 1.92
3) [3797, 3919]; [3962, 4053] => 1.80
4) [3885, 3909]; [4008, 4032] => 1.79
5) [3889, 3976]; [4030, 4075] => 1.81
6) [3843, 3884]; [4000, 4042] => 2.24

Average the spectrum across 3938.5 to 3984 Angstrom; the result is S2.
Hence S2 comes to 9.32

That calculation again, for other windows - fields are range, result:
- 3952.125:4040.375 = 13.4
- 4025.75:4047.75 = 15.7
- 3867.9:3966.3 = 8.96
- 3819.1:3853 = 6.68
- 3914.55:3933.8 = 8.32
